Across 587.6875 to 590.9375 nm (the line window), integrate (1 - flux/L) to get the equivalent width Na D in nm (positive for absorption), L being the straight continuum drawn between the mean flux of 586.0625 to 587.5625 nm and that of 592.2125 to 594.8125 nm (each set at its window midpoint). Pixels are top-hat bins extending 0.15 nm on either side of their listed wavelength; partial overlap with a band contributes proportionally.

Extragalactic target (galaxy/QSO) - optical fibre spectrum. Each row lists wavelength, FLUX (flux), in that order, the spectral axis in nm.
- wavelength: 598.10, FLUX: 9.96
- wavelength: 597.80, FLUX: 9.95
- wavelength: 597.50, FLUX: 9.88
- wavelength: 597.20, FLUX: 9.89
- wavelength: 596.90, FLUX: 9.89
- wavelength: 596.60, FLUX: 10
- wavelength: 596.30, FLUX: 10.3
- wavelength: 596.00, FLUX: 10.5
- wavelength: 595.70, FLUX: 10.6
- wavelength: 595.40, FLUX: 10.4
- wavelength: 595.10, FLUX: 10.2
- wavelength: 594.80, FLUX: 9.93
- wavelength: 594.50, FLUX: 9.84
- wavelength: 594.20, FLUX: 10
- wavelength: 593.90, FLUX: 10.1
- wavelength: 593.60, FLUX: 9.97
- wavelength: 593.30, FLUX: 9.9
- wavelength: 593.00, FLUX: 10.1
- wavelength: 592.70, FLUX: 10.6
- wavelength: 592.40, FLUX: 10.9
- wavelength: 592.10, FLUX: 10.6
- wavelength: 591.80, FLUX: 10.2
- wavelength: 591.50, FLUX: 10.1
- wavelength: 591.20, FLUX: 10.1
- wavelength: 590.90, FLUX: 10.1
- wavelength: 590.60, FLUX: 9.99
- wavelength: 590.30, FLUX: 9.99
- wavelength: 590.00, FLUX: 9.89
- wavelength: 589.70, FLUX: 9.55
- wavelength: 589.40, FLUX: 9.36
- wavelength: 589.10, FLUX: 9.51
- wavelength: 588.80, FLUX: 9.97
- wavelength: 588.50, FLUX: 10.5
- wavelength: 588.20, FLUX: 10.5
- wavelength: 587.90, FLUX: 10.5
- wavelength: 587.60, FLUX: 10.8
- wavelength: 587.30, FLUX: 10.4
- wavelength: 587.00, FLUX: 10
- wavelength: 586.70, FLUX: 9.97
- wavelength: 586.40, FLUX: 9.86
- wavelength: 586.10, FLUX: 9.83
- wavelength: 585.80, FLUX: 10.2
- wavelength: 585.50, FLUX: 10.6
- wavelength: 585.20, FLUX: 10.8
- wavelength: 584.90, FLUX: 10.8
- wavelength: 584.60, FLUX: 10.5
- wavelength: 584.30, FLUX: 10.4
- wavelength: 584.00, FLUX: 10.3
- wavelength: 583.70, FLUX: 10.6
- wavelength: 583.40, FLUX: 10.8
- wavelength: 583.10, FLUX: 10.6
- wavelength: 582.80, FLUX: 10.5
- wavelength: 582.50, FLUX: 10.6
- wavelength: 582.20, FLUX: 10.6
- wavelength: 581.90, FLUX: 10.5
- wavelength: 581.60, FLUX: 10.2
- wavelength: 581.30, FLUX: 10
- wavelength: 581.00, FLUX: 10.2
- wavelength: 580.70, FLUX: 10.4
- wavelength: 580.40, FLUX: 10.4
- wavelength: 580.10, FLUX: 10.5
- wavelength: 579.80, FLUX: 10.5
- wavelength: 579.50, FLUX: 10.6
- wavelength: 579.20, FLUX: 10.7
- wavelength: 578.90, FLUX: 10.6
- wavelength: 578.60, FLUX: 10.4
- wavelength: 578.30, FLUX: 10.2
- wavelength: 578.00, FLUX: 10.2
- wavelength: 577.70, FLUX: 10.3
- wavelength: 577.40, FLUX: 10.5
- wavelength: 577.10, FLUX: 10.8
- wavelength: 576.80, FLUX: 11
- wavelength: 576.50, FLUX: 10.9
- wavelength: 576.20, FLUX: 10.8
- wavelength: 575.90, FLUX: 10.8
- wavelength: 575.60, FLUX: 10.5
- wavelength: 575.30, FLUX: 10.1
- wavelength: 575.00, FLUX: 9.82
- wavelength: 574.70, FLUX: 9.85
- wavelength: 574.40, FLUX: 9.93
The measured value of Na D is 0.04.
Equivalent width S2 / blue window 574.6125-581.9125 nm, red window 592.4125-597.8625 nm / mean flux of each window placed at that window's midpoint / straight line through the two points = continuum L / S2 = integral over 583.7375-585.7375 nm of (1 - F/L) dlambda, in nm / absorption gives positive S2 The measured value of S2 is -0.05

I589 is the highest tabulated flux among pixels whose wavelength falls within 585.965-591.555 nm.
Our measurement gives 10.8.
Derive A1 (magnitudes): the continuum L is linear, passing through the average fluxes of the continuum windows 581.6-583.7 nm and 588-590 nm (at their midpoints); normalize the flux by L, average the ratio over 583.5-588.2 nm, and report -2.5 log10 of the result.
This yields -0.01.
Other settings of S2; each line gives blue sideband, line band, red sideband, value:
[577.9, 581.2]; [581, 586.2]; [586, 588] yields -0.080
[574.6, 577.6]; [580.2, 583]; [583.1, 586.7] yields 0.018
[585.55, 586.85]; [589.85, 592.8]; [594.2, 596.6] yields -0.032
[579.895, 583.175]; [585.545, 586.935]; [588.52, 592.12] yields 0.020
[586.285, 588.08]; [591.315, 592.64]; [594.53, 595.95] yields -0.024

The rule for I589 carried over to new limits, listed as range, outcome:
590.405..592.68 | 10.9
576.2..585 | 11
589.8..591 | 10.1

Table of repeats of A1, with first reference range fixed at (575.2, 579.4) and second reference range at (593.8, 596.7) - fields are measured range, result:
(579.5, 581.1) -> 0.008 mag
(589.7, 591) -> 0.038 mag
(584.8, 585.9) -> -0.022 mag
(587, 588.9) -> -0.008 mag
